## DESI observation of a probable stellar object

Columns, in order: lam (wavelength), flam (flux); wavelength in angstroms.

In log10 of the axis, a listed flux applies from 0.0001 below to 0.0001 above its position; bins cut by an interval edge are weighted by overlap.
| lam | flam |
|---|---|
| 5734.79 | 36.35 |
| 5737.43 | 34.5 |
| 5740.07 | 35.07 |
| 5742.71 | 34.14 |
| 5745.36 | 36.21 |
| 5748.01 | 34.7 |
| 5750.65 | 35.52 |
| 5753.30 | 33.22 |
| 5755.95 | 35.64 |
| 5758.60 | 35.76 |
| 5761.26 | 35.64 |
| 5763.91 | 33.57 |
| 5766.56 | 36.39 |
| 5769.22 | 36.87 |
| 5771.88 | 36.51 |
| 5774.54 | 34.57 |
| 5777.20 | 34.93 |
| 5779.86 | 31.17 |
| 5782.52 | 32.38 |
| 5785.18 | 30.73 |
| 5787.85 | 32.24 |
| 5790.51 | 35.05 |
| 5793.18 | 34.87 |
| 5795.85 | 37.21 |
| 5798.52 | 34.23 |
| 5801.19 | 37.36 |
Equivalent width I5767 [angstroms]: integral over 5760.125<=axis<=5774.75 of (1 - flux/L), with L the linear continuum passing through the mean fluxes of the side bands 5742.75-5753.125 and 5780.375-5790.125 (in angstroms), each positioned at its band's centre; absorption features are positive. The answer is -1.0 angstroms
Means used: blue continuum 35.1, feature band 35.7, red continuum 32.1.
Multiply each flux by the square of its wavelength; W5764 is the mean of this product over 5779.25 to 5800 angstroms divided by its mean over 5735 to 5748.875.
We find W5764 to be 0.97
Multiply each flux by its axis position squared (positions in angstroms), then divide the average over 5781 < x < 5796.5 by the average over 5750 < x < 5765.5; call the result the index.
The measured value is 0.97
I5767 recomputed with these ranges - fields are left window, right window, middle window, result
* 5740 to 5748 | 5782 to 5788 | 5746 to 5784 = -1.72 angstroms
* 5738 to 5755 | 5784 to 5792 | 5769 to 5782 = -0.43 angstroms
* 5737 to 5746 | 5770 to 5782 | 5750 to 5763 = -0.16 angstroms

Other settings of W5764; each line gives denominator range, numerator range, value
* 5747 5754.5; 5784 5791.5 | 0.96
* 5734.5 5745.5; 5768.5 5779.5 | 1.02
